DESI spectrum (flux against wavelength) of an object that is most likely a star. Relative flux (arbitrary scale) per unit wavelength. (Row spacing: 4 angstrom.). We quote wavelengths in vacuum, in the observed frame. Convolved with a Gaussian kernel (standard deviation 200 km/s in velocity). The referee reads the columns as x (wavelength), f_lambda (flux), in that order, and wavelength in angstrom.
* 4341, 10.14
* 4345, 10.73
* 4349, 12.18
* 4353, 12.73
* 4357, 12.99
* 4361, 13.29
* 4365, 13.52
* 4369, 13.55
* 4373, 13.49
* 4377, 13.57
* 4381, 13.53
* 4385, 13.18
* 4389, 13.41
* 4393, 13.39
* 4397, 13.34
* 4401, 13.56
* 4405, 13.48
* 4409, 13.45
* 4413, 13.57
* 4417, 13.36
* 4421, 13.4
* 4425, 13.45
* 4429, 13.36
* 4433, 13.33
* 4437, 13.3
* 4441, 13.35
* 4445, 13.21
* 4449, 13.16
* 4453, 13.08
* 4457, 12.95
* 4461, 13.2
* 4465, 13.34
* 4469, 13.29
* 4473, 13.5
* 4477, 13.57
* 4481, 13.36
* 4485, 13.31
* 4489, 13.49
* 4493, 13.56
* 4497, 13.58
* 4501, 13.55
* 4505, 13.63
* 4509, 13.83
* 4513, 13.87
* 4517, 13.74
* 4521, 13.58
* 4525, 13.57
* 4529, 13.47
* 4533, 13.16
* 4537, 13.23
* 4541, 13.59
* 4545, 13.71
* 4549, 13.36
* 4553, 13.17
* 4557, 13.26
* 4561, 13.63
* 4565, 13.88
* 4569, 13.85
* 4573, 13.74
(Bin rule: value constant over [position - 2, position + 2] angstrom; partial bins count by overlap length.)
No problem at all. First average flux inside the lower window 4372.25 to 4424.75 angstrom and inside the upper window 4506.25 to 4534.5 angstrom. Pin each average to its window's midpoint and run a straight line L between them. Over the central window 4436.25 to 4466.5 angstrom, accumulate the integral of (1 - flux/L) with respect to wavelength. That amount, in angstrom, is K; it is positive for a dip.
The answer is 0.7 angstrom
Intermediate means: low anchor 13.4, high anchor 13.6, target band 13.2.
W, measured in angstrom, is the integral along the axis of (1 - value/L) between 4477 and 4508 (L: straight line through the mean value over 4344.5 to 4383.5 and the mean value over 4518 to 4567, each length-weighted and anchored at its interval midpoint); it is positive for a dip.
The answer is -0.4 angstrom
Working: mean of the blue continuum 13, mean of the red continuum 13.5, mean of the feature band 13.5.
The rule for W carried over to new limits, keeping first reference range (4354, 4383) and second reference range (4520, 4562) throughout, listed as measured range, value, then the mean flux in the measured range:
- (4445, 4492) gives 0.40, 13.3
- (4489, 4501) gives -0.12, 13.6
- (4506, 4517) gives -0.32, 13.8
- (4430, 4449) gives 0.17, 13.3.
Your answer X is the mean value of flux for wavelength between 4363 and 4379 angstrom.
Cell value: 13.5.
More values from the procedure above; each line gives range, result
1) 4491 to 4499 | 13.6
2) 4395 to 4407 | 13.5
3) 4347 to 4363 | 12.8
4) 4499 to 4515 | 13.7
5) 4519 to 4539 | 13.4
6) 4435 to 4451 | 13.3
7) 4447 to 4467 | 13.1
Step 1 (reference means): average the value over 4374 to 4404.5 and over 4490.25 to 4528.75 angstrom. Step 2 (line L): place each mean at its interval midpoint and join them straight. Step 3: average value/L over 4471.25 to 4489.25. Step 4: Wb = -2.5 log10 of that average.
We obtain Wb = 0.01 mag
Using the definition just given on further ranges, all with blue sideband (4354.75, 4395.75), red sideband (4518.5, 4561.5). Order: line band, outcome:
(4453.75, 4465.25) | 0.023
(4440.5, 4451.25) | 0.015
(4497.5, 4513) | -0.022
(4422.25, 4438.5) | 0.003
